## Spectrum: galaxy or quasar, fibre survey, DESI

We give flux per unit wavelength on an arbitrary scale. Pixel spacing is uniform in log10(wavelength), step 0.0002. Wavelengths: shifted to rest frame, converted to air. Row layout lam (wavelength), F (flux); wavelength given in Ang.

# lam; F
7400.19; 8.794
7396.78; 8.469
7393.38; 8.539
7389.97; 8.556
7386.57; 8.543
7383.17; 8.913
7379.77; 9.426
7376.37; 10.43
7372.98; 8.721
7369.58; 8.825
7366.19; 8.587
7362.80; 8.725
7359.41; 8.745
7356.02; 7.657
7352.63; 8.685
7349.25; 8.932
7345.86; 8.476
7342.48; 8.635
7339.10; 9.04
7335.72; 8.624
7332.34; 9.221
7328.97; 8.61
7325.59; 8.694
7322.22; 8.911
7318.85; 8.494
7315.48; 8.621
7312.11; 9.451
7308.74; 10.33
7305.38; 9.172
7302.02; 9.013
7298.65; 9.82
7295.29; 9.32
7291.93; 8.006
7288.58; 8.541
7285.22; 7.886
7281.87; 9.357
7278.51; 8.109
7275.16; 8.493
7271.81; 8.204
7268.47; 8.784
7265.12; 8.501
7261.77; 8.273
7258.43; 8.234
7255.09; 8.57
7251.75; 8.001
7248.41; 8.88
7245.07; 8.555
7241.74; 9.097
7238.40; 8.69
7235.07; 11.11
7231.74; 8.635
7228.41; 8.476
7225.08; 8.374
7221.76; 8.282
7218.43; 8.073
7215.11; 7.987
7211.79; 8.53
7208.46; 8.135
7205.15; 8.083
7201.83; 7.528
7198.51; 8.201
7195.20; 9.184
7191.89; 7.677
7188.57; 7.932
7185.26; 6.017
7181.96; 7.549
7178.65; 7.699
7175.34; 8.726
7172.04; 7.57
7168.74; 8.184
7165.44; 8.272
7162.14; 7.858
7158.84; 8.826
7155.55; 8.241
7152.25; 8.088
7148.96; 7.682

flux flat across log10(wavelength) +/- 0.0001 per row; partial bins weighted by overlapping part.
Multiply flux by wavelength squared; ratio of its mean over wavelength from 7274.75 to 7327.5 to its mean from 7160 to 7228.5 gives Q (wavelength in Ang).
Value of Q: 1.1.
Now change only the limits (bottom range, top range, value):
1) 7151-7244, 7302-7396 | 1.12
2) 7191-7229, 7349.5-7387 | 1.13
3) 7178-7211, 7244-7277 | 1.10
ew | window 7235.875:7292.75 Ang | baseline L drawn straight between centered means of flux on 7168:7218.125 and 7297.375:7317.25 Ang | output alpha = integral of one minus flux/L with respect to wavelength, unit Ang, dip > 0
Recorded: 1.9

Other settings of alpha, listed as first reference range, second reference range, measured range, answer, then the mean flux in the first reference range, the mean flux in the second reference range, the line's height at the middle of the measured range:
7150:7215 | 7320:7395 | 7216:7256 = -2.26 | 8.01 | 8.79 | 8.25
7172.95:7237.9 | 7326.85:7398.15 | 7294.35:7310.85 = -1.87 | 8.22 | 8.78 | 8.57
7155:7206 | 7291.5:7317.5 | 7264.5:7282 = 0.83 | 7.96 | 9.26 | 8.94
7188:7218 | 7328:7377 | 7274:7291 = 0.03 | 8.14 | 8.76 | 8.47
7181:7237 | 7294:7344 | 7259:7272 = 0.32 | 8.23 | 9.06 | 8.66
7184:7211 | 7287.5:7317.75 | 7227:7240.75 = -1.50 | 7.89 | 9.14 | 8.32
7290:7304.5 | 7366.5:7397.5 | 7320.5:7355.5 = 0.95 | 9.04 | 8.94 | 8.99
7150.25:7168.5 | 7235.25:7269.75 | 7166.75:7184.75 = 1.05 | 8.24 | 8.66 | 8.31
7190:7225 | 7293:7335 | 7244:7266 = 0.43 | 8.18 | 9.11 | 8.59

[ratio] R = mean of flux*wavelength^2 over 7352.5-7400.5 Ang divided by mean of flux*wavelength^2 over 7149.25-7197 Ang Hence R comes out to 1.16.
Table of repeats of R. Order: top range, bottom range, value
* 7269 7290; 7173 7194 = 1.14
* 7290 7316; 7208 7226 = 1.15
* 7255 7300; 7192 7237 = 1.03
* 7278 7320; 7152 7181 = 1.14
